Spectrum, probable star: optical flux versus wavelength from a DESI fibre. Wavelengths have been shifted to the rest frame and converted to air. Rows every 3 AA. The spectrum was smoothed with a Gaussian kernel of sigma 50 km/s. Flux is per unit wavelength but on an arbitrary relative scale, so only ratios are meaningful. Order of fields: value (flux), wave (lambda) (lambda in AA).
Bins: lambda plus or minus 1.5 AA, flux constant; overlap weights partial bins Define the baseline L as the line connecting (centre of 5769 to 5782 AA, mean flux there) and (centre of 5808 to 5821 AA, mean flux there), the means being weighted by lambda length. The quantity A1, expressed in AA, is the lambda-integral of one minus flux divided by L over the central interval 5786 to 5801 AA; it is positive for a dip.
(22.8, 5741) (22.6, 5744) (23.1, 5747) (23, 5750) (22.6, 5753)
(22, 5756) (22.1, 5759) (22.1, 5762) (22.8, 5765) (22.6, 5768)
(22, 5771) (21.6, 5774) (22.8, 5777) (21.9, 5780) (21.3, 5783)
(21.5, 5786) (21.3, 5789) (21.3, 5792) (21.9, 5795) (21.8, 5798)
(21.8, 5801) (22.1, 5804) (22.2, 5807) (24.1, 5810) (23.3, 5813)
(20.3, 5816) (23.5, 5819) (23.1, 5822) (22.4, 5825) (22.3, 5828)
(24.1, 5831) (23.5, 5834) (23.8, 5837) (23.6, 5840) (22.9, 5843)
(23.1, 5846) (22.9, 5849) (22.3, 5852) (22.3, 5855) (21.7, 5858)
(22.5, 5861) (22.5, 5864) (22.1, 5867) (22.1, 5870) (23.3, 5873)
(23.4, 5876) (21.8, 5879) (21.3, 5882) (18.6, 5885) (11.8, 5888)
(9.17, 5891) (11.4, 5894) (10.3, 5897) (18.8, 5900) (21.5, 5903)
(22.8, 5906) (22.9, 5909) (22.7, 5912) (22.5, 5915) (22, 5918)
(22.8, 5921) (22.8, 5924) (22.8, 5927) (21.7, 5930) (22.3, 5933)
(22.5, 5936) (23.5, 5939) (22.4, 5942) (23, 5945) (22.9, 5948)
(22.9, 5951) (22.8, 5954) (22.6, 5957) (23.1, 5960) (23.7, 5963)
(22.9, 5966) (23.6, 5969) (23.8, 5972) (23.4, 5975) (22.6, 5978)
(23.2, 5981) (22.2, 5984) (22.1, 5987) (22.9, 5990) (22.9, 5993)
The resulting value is 0.5 AA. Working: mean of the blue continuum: 22.1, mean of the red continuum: 22.8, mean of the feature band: 21.6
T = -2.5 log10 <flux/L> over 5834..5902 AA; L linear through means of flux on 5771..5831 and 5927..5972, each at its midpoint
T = 0.12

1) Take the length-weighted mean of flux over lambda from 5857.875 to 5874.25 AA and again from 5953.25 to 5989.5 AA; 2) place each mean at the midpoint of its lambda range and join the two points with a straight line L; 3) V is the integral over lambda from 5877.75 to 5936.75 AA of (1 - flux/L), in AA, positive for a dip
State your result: 8.0 AA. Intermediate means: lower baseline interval 22.4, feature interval 19.6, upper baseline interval 23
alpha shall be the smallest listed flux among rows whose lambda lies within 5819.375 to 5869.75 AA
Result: 21.7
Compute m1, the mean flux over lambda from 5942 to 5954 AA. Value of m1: 22.8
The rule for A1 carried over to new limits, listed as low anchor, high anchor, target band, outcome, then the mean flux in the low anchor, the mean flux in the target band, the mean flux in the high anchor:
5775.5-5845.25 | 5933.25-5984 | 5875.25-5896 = 5.80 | 22.5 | 16.4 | 23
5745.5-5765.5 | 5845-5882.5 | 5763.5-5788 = 0.49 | 22.5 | 22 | 22.4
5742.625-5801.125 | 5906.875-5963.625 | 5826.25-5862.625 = -0.86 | 22.1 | 22.9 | 22.7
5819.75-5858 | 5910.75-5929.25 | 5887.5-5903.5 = 6.49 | 23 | 13.5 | 22.6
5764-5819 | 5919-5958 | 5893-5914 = 3.40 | 22.1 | 18.9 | 22.7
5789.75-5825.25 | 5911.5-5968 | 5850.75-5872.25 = 0.21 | 22.3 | 22.3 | 22.7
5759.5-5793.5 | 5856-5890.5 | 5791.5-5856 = -4.15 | 21.9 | 22.7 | 20.7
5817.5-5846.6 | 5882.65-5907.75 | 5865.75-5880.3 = -3.28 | 23.2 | 22.6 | 15.8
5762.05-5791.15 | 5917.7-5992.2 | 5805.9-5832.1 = -0.74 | 22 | 22.8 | 22.8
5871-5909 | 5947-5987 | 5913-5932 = -2.13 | 18.1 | 22.4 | 23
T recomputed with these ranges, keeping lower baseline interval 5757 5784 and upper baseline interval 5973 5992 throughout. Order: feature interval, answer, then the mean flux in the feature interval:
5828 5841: -0.059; 23.6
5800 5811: -0.013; 22.5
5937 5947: -0.014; 22.9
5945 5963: -0.012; 22.9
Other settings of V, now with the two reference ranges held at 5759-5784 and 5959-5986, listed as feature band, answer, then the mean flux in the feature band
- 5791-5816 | 0.1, 22.2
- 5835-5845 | -0.4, 23.4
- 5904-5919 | 0.2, 22.6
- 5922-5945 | 0.4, 22.6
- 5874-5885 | 0.5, 21.7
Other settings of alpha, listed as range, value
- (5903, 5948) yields 21.5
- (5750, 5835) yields 20.3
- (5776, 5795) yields 21.3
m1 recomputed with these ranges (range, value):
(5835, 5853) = 23.1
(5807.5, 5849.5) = 23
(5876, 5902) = 16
